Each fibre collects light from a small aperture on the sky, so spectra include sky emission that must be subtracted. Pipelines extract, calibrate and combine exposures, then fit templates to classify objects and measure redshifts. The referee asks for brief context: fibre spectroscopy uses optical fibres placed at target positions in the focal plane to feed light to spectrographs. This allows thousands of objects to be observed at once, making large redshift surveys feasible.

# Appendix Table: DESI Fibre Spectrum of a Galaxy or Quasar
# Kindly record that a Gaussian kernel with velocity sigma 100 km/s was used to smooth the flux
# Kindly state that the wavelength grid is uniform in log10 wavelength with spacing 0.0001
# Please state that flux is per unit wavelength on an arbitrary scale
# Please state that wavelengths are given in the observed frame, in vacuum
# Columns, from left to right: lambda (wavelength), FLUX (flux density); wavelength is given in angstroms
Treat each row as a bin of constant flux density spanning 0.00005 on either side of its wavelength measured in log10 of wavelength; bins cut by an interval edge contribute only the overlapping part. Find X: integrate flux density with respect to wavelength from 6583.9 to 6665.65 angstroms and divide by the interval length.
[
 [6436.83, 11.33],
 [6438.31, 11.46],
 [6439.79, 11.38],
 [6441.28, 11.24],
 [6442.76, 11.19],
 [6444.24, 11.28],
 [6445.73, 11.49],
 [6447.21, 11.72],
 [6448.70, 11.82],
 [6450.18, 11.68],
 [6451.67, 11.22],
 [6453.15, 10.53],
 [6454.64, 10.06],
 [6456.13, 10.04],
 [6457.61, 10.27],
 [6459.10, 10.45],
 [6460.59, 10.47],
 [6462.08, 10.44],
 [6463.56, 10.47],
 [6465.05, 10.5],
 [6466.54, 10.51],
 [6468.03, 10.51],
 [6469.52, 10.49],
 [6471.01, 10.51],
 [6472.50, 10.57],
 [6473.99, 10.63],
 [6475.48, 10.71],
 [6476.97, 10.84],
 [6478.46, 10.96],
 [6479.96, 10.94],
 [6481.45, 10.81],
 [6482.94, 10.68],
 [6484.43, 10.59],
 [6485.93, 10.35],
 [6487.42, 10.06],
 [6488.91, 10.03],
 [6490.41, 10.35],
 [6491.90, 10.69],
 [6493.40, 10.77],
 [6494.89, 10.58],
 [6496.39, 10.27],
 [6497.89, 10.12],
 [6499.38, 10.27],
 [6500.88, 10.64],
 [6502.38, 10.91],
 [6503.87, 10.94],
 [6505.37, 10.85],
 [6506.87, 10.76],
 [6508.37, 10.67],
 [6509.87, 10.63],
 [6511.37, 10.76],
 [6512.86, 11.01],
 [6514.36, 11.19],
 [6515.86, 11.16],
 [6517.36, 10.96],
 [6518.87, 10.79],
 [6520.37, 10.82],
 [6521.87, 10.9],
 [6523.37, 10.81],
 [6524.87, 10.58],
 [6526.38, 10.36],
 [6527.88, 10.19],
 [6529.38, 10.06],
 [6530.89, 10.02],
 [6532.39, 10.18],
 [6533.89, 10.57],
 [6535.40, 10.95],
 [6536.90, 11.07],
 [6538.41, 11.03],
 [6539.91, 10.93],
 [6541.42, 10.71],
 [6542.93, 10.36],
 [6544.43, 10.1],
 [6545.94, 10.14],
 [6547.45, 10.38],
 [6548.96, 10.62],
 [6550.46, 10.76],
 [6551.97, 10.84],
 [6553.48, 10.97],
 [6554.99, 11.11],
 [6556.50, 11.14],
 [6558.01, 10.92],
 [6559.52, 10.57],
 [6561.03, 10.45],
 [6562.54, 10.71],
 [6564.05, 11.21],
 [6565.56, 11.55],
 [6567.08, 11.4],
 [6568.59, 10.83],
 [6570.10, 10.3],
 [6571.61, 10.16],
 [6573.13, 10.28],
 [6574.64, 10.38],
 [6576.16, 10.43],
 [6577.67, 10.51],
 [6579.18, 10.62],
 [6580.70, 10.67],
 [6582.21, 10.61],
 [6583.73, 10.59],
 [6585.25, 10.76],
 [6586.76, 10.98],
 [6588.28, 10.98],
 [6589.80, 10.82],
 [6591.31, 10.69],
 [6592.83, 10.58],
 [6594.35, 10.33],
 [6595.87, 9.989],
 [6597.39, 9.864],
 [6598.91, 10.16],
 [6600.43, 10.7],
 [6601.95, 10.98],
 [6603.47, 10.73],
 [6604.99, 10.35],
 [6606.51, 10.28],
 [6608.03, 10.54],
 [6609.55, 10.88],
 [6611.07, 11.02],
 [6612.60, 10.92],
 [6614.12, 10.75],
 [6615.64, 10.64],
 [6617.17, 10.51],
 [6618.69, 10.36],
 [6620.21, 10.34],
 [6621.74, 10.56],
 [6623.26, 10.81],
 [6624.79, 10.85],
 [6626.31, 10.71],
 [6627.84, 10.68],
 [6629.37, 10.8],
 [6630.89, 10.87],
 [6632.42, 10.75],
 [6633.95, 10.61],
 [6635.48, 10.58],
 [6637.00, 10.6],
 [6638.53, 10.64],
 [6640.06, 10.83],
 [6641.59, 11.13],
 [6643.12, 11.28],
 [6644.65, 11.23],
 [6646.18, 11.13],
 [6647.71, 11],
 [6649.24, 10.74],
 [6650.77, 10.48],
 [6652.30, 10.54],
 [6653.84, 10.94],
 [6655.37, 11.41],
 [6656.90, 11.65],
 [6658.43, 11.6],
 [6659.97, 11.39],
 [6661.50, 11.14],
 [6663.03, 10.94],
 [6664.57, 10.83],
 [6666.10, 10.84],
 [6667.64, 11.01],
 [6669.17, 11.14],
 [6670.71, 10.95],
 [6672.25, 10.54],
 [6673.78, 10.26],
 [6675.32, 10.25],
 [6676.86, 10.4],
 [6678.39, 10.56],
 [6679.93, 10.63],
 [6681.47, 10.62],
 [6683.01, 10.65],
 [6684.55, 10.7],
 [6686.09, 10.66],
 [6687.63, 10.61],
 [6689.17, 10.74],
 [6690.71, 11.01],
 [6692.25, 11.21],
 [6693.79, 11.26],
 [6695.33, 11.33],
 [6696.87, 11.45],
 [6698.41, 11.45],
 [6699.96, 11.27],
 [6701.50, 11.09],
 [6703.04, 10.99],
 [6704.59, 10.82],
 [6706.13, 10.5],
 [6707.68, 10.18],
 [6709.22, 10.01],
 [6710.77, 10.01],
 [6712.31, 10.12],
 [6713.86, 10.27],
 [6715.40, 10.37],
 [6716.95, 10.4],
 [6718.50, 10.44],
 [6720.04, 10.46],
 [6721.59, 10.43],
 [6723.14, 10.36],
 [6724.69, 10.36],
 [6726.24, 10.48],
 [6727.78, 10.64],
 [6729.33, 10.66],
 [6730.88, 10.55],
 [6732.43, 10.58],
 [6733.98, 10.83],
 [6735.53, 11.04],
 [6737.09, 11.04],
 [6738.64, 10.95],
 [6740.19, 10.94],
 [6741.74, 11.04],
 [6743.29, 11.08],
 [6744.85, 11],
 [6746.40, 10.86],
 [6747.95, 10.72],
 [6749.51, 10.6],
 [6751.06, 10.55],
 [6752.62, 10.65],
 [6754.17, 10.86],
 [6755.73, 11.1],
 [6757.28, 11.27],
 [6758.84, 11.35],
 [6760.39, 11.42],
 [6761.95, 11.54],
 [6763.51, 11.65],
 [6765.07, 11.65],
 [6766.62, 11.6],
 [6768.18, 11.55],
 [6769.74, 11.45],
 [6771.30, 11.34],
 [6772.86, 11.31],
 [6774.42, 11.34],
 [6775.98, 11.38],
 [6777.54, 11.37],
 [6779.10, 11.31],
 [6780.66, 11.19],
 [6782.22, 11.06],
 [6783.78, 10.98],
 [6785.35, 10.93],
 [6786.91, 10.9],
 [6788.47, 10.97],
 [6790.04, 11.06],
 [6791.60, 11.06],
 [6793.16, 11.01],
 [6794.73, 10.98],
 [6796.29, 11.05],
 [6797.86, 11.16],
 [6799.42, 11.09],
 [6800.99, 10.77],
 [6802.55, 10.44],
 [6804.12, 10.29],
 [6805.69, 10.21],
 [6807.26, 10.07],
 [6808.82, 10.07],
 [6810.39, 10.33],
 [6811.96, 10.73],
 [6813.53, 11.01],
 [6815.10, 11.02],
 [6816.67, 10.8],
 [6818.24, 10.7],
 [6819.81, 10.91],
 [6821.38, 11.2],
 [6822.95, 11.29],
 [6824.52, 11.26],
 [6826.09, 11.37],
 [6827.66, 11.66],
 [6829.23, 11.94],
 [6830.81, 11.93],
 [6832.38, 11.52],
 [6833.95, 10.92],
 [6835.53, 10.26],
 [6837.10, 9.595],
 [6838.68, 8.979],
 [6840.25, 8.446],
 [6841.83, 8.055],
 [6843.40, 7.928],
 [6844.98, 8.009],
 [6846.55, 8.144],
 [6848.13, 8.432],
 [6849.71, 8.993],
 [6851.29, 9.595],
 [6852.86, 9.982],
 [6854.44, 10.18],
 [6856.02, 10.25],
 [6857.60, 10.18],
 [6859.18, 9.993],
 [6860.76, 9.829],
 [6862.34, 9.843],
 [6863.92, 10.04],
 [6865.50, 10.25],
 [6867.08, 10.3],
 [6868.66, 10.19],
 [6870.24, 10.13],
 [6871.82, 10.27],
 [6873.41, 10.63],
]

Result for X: 10.8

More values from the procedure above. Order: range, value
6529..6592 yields 10.7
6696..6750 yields 10.7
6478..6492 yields 10.5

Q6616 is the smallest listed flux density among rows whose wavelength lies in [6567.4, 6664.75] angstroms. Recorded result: 9.864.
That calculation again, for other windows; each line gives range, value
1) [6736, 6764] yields 10.55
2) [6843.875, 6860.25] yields 8.009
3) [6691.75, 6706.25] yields 10.5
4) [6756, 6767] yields 11.27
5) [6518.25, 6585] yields 10.02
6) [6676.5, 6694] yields 10.4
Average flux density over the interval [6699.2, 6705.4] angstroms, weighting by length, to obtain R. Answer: 11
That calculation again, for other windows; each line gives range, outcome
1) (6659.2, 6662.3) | 11.3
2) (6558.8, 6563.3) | 10.6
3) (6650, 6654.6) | 10.6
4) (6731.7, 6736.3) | 10.8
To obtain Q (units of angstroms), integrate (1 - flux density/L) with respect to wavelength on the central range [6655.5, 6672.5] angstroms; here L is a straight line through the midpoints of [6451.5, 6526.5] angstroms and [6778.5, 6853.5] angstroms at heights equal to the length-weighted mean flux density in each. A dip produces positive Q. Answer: -1.0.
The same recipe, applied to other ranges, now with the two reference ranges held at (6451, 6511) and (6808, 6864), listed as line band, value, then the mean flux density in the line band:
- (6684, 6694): -0.53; 10.9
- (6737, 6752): -0.90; 10.9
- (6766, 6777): -1.29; 11.4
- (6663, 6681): -0.61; 10.7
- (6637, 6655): -0.93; 10.9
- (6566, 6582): -0.20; 10.6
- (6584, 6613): -0.51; 10.6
